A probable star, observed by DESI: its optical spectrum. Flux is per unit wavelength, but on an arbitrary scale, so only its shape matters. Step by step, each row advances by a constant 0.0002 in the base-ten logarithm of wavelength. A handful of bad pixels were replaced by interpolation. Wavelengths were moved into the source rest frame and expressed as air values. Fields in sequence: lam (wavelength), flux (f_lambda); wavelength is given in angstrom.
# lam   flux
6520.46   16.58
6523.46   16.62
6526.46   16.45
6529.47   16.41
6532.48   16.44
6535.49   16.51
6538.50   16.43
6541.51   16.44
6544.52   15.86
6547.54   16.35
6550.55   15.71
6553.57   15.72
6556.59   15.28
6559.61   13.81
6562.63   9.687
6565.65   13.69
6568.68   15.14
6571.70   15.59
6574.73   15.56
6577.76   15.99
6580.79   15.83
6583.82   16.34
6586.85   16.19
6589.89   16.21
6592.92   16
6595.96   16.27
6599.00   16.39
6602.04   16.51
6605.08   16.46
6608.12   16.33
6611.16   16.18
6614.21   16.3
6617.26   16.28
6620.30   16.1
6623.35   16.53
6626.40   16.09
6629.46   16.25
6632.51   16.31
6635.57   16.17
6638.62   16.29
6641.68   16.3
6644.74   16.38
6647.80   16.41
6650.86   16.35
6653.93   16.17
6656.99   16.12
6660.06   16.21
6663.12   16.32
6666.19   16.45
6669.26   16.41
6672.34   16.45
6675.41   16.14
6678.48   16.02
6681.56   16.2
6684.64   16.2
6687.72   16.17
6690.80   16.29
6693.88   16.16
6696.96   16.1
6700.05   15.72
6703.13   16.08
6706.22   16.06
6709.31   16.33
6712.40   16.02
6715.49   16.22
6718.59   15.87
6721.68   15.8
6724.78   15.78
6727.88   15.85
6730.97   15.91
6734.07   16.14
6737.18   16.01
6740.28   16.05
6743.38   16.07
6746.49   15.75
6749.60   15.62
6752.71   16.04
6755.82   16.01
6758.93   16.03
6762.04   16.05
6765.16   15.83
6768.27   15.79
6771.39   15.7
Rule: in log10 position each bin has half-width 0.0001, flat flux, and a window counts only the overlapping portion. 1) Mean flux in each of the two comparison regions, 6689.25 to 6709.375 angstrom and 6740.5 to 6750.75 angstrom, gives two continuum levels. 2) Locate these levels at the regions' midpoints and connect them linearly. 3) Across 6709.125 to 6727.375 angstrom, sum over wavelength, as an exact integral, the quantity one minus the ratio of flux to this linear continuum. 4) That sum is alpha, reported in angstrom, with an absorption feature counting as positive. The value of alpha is 0.0 angstrom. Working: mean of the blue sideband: 16.1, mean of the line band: 16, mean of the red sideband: 15.8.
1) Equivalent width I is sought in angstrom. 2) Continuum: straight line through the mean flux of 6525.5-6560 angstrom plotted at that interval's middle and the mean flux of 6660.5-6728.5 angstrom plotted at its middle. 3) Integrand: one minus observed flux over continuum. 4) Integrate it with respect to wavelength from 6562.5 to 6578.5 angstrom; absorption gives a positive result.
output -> 1.4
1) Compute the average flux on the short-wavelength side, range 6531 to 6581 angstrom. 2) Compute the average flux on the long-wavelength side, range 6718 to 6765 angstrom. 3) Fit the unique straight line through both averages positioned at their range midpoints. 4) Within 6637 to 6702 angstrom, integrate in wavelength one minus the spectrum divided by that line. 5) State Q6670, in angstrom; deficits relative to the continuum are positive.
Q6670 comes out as -2.29 angstrom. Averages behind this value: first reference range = 15.3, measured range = 16.2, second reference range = 15.9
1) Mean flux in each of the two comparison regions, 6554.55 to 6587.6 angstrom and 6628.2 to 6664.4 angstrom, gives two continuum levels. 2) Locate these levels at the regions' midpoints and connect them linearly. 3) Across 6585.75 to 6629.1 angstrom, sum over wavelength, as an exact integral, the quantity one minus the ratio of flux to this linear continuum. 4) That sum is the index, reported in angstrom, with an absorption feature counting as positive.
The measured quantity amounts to -2.1 angstrom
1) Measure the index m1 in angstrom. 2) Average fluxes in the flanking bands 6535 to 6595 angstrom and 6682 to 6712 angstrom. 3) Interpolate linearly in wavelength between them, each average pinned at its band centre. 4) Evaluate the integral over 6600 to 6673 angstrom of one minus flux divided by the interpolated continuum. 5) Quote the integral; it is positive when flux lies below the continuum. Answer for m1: -2.4 angstrom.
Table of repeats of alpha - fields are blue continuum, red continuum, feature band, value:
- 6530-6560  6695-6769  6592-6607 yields -0.4 angstrom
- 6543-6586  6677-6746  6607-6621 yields -0.8 angstrom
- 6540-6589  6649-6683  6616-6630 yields -0.4 angstrom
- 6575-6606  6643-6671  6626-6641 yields 0.0 angstrom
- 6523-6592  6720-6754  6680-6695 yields -0.4 angstrom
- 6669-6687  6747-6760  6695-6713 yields 0.1 angstrom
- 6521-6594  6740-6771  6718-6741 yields -0.1 angstrom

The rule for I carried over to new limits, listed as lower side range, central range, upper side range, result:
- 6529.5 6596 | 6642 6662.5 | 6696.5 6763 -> -0.68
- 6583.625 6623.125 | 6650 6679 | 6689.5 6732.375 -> -0.25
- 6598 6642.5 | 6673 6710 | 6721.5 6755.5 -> -0.13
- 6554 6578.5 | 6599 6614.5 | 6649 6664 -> -1.19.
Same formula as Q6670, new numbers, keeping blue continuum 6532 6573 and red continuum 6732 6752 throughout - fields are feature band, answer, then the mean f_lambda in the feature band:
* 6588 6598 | -0.6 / 16.2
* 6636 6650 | -0.7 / 16.3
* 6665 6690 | -0.9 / 16.2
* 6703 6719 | -0.3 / 16.1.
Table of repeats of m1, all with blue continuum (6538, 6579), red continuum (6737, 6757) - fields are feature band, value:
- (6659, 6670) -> -0.6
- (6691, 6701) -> -0.2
